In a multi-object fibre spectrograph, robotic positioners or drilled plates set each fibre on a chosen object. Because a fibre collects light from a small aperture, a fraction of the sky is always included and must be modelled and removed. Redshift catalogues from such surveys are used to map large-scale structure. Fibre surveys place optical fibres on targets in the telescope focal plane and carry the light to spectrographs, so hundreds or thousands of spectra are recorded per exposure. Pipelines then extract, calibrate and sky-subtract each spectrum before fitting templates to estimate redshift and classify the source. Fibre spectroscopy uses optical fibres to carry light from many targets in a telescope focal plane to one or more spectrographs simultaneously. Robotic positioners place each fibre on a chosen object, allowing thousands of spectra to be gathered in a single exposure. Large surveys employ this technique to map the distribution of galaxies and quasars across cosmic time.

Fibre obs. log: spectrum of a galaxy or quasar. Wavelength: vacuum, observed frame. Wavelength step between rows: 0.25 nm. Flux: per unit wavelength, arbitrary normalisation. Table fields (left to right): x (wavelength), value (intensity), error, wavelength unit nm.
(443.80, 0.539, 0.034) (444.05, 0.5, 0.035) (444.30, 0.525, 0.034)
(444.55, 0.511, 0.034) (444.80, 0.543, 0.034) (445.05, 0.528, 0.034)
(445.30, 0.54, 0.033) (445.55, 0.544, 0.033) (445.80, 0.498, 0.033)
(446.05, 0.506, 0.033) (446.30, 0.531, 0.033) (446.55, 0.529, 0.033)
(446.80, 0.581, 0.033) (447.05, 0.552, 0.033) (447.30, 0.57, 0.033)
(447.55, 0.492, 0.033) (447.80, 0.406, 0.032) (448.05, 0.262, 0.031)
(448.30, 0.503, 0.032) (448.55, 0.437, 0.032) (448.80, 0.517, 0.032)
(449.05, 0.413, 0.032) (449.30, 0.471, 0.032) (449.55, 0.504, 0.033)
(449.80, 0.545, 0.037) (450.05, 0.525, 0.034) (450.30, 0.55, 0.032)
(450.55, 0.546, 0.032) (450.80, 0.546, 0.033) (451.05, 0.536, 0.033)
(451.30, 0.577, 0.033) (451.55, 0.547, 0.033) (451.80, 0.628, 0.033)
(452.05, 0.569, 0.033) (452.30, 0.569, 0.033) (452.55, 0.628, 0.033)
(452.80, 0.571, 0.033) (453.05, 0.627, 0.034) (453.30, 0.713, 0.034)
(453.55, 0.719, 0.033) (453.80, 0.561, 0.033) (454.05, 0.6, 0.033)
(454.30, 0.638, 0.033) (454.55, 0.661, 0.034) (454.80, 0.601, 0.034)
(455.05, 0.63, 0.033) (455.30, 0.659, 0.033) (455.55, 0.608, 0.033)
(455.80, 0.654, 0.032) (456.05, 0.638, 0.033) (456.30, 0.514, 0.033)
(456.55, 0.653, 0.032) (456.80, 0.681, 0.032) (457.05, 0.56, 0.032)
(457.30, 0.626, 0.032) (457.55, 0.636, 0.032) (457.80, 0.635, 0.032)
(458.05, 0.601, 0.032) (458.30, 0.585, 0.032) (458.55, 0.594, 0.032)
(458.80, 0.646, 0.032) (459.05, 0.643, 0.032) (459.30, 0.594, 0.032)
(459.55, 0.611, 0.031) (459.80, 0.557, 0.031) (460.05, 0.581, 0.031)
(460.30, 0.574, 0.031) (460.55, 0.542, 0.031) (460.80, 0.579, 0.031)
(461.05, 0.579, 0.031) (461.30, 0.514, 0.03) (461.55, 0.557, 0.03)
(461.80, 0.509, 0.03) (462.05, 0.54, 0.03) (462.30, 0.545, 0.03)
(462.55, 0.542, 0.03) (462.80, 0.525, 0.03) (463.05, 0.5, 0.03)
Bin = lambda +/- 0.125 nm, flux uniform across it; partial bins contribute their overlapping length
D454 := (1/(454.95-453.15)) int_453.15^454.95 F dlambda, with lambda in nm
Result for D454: 0.641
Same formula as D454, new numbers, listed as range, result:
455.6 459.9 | 0.614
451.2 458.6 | 0.616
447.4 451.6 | 0.492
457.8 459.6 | 0.612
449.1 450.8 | 0.52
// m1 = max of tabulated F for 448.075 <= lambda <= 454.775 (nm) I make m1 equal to 0.719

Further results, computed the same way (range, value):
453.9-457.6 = 0.681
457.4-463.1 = 0.646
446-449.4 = 0.581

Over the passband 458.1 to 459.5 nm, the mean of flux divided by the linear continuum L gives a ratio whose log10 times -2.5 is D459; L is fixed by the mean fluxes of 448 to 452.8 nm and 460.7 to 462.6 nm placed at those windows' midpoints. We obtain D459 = -0.14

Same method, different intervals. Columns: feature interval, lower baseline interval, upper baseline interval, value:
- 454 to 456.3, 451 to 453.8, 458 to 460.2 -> -0.04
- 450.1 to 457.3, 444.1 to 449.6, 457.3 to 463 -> -0.13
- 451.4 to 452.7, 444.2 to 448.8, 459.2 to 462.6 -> -0.12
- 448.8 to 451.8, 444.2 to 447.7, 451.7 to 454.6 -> 0.12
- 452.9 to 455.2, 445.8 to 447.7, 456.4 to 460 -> -0.10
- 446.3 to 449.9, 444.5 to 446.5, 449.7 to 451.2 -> 0.10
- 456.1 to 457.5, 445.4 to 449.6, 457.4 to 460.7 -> -0.06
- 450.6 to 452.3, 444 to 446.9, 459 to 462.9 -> -0.05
